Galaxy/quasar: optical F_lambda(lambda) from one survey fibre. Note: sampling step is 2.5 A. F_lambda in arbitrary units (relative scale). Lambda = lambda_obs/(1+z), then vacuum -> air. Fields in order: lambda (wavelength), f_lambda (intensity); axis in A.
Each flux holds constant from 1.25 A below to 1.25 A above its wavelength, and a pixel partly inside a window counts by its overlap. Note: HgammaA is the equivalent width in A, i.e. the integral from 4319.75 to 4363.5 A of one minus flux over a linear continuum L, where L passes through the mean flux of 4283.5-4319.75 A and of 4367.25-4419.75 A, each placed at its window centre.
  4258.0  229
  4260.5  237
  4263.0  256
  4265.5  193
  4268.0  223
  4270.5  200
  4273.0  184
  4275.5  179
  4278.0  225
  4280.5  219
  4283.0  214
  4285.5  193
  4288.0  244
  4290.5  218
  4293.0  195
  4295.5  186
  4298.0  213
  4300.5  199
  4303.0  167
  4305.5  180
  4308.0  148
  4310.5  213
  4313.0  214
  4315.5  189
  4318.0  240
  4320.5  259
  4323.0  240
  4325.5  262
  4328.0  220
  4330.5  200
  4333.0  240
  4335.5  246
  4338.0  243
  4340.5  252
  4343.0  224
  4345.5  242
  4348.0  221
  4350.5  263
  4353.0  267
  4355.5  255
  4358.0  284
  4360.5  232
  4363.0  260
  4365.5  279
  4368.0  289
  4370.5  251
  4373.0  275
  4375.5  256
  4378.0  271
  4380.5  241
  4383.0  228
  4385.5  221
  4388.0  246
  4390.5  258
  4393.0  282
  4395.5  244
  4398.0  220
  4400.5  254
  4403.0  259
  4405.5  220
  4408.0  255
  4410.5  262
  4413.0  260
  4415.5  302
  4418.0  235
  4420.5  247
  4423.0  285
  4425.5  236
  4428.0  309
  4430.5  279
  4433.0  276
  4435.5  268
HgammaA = -4.1 A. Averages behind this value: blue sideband 201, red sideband 253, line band 245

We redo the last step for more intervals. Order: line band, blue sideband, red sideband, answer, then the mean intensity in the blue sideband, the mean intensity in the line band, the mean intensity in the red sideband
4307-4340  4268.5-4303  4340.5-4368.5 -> 1.0 A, 204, 225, 255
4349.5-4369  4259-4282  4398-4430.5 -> -1.9 A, 213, 266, 260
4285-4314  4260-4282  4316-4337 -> 3.5 A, 212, 197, 237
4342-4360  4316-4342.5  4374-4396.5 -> -0.6 A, 238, 250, 250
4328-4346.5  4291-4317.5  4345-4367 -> -0.1 A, 193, 234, 257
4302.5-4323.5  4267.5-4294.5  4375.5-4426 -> 1.4 A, 208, 206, 252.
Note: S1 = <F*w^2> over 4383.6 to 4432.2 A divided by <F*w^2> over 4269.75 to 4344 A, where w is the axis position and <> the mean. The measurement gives 1.26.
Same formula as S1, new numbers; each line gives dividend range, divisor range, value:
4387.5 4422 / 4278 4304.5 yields 1.30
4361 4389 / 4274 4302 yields 1.28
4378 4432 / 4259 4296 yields 1.28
